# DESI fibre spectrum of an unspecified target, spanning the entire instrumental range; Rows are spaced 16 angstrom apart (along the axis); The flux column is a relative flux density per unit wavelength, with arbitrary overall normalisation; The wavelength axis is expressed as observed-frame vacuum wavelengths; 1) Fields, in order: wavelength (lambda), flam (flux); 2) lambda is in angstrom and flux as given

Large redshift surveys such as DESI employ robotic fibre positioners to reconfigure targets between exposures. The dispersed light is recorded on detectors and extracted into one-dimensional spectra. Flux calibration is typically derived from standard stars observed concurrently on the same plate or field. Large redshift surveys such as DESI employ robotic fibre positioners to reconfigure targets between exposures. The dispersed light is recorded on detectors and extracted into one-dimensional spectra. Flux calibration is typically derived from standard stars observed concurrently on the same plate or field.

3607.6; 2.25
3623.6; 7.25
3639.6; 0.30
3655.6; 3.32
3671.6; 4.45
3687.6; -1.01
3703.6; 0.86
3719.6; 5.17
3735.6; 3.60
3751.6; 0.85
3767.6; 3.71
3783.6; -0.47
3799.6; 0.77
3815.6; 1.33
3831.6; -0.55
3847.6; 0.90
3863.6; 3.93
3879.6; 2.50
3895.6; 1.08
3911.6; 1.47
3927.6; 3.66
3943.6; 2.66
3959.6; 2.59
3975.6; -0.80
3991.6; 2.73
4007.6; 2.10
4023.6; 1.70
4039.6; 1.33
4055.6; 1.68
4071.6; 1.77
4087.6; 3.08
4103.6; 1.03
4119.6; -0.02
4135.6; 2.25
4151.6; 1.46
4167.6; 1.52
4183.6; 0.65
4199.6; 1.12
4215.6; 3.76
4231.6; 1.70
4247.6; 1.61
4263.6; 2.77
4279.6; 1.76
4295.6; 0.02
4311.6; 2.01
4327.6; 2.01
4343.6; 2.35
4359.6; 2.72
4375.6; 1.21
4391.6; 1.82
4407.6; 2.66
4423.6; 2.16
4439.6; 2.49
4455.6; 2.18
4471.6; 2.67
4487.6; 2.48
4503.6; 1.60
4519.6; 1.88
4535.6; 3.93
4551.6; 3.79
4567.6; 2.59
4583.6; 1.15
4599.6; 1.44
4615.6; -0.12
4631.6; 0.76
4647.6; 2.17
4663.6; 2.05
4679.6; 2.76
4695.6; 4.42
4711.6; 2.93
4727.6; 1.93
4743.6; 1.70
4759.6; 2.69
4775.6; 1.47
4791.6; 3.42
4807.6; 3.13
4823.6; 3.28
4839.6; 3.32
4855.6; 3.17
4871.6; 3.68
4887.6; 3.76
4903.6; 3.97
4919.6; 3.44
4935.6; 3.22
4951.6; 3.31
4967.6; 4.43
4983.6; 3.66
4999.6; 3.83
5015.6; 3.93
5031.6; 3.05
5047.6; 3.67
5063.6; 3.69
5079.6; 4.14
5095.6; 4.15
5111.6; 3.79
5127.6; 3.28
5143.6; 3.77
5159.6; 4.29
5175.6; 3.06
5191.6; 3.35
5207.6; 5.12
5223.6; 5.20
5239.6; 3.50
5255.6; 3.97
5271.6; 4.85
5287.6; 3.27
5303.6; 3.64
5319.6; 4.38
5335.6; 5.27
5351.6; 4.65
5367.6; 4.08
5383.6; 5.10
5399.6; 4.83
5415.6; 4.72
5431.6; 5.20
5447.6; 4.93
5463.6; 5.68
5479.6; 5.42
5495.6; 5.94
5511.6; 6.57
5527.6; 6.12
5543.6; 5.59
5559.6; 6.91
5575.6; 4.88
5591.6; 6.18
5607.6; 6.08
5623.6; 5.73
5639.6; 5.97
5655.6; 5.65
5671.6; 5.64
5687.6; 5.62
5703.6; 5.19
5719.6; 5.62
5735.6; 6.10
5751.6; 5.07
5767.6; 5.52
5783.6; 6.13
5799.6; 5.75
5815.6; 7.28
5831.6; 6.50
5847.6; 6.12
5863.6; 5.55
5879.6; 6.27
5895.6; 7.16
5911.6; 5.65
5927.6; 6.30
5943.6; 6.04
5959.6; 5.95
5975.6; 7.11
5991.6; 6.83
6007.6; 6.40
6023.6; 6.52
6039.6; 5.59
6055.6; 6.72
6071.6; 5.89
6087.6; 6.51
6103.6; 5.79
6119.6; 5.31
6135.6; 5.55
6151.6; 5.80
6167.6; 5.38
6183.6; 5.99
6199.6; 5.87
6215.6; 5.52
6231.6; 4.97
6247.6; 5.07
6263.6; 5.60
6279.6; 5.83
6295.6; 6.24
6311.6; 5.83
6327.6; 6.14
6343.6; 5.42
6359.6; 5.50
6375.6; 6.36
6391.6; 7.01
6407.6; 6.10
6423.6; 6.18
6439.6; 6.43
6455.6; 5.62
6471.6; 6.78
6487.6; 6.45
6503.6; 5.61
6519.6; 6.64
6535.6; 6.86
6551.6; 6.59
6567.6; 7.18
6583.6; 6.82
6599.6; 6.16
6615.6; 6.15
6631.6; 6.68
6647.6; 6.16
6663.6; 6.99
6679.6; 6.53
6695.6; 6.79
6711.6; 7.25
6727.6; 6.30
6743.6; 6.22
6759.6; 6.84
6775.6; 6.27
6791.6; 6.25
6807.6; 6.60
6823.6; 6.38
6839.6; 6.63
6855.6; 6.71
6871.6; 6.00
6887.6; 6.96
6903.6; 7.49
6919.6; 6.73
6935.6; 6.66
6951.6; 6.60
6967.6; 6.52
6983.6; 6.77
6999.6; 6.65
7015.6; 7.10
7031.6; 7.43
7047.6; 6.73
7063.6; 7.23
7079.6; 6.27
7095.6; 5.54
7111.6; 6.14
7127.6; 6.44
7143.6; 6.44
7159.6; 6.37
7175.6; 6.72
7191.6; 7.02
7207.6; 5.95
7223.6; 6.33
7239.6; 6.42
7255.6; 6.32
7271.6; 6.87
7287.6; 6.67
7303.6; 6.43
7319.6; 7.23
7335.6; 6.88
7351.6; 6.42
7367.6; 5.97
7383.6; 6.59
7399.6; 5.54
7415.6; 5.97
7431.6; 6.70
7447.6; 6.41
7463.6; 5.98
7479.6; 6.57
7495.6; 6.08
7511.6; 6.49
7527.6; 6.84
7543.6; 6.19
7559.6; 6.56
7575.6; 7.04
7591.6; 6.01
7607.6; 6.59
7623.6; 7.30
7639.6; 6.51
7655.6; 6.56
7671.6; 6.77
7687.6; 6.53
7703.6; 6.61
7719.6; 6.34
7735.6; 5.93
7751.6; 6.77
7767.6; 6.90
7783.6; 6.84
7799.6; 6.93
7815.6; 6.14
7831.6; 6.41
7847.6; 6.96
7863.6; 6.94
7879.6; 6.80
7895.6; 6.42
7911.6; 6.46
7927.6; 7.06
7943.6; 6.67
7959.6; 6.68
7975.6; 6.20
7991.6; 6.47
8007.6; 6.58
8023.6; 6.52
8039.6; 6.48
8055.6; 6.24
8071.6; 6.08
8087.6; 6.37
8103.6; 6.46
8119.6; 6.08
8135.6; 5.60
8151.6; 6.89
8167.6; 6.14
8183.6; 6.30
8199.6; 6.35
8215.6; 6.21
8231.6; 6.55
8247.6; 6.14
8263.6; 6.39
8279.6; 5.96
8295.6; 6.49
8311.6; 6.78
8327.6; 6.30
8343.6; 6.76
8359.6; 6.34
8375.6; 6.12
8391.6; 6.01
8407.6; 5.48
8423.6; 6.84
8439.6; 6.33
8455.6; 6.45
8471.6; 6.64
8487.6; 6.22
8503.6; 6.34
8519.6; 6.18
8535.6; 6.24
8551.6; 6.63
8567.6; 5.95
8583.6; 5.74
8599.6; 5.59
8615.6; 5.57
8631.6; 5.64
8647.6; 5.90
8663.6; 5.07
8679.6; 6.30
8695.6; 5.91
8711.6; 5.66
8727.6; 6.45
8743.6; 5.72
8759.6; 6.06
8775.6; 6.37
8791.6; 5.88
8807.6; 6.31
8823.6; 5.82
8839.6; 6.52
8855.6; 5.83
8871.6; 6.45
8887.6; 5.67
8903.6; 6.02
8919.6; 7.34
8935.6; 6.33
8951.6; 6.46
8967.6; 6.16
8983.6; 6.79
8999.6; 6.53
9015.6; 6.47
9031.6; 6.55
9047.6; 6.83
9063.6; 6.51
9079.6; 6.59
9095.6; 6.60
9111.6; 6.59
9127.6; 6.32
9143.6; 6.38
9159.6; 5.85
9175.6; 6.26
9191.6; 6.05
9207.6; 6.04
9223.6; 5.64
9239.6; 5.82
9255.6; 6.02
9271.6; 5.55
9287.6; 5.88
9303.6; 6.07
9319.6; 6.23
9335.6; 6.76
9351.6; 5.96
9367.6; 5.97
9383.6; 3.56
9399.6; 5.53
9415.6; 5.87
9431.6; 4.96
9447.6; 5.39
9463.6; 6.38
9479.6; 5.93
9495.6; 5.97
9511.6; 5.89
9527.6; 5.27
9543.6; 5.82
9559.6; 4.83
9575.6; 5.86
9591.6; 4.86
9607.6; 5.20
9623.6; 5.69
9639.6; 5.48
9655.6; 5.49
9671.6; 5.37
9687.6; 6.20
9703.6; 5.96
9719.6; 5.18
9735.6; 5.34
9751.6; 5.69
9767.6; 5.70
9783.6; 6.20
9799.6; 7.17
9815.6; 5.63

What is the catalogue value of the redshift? 0.204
